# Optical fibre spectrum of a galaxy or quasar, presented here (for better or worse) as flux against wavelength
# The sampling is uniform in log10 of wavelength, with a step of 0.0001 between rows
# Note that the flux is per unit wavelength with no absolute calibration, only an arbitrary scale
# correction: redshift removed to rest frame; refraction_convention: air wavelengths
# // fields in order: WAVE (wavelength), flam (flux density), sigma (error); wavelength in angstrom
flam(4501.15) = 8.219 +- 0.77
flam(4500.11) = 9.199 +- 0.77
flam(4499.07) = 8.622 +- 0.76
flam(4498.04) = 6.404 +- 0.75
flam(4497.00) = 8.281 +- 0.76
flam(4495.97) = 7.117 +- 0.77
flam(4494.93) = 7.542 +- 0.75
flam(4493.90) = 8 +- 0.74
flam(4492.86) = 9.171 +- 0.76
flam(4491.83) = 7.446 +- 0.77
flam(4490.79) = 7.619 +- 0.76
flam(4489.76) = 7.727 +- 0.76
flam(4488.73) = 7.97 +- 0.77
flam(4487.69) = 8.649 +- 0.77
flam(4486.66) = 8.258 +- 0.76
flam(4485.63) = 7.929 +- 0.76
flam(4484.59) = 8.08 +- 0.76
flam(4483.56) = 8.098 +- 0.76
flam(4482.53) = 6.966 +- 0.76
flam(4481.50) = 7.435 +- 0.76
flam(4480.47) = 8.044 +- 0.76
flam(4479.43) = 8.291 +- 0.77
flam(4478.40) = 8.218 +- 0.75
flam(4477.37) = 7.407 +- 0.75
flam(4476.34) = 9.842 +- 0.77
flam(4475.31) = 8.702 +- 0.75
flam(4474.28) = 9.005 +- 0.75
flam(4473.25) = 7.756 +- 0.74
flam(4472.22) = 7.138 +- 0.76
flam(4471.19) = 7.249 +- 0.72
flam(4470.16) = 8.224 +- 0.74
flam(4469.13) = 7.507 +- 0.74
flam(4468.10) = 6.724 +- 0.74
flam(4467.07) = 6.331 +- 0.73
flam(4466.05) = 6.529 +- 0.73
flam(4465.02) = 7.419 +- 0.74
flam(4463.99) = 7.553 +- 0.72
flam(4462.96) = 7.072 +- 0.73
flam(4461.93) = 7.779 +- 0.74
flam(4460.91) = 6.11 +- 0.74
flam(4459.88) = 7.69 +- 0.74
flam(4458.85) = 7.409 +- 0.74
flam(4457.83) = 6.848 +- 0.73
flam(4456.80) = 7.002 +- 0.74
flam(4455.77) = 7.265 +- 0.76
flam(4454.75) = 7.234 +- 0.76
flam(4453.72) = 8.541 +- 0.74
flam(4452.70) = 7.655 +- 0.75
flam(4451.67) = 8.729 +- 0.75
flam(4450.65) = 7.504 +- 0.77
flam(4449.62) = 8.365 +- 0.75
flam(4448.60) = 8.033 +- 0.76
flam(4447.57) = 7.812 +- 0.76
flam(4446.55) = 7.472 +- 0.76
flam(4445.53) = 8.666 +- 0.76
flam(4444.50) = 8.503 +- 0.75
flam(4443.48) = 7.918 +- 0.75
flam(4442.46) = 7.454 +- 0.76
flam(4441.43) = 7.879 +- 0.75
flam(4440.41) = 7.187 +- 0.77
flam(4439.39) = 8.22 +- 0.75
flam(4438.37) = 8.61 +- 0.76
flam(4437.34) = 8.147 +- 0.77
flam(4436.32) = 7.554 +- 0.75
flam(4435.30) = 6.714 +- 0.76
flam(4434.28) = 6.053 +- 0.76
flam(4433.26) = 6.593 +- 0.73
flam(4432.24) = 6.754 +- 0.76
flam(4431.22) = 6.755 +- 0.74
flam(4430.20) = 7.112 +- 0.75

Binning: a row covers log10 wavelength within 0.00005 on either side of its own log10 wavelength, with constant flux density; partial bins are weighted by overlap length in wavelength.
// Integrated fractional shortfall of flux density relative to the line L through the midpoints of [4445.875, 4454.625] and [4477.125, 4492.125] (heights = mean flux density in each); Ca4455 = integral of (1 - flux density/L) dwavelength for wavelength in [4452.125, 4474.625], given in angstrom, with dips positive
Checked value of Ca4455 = 1.7 angstrom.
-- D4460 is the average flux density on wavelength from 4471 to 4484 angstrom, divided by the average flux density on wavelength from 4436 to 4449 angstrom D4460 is 1.0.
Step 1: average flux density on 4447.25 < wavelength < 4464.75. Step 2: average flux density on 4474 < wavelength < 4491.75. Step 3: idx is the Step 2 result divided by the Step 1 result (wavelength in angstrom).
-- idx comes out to 1.1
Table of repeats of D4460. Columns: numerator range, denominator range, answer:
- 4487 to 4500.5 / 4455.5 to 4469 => 1.13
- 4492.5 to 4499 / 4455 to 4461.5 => 1.10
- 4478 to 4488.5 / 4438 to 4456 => 1.00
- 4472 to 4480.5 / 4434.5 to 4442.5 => 1.08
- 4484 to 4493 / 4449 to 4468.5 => 1.09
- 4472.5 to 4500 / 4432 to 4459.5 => 1.05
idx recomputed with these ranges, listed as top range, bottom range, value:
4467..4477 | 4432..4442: 1.07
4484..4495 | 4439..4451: 1.02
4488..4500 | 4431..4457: 1.03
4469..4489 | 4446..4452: 1.01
